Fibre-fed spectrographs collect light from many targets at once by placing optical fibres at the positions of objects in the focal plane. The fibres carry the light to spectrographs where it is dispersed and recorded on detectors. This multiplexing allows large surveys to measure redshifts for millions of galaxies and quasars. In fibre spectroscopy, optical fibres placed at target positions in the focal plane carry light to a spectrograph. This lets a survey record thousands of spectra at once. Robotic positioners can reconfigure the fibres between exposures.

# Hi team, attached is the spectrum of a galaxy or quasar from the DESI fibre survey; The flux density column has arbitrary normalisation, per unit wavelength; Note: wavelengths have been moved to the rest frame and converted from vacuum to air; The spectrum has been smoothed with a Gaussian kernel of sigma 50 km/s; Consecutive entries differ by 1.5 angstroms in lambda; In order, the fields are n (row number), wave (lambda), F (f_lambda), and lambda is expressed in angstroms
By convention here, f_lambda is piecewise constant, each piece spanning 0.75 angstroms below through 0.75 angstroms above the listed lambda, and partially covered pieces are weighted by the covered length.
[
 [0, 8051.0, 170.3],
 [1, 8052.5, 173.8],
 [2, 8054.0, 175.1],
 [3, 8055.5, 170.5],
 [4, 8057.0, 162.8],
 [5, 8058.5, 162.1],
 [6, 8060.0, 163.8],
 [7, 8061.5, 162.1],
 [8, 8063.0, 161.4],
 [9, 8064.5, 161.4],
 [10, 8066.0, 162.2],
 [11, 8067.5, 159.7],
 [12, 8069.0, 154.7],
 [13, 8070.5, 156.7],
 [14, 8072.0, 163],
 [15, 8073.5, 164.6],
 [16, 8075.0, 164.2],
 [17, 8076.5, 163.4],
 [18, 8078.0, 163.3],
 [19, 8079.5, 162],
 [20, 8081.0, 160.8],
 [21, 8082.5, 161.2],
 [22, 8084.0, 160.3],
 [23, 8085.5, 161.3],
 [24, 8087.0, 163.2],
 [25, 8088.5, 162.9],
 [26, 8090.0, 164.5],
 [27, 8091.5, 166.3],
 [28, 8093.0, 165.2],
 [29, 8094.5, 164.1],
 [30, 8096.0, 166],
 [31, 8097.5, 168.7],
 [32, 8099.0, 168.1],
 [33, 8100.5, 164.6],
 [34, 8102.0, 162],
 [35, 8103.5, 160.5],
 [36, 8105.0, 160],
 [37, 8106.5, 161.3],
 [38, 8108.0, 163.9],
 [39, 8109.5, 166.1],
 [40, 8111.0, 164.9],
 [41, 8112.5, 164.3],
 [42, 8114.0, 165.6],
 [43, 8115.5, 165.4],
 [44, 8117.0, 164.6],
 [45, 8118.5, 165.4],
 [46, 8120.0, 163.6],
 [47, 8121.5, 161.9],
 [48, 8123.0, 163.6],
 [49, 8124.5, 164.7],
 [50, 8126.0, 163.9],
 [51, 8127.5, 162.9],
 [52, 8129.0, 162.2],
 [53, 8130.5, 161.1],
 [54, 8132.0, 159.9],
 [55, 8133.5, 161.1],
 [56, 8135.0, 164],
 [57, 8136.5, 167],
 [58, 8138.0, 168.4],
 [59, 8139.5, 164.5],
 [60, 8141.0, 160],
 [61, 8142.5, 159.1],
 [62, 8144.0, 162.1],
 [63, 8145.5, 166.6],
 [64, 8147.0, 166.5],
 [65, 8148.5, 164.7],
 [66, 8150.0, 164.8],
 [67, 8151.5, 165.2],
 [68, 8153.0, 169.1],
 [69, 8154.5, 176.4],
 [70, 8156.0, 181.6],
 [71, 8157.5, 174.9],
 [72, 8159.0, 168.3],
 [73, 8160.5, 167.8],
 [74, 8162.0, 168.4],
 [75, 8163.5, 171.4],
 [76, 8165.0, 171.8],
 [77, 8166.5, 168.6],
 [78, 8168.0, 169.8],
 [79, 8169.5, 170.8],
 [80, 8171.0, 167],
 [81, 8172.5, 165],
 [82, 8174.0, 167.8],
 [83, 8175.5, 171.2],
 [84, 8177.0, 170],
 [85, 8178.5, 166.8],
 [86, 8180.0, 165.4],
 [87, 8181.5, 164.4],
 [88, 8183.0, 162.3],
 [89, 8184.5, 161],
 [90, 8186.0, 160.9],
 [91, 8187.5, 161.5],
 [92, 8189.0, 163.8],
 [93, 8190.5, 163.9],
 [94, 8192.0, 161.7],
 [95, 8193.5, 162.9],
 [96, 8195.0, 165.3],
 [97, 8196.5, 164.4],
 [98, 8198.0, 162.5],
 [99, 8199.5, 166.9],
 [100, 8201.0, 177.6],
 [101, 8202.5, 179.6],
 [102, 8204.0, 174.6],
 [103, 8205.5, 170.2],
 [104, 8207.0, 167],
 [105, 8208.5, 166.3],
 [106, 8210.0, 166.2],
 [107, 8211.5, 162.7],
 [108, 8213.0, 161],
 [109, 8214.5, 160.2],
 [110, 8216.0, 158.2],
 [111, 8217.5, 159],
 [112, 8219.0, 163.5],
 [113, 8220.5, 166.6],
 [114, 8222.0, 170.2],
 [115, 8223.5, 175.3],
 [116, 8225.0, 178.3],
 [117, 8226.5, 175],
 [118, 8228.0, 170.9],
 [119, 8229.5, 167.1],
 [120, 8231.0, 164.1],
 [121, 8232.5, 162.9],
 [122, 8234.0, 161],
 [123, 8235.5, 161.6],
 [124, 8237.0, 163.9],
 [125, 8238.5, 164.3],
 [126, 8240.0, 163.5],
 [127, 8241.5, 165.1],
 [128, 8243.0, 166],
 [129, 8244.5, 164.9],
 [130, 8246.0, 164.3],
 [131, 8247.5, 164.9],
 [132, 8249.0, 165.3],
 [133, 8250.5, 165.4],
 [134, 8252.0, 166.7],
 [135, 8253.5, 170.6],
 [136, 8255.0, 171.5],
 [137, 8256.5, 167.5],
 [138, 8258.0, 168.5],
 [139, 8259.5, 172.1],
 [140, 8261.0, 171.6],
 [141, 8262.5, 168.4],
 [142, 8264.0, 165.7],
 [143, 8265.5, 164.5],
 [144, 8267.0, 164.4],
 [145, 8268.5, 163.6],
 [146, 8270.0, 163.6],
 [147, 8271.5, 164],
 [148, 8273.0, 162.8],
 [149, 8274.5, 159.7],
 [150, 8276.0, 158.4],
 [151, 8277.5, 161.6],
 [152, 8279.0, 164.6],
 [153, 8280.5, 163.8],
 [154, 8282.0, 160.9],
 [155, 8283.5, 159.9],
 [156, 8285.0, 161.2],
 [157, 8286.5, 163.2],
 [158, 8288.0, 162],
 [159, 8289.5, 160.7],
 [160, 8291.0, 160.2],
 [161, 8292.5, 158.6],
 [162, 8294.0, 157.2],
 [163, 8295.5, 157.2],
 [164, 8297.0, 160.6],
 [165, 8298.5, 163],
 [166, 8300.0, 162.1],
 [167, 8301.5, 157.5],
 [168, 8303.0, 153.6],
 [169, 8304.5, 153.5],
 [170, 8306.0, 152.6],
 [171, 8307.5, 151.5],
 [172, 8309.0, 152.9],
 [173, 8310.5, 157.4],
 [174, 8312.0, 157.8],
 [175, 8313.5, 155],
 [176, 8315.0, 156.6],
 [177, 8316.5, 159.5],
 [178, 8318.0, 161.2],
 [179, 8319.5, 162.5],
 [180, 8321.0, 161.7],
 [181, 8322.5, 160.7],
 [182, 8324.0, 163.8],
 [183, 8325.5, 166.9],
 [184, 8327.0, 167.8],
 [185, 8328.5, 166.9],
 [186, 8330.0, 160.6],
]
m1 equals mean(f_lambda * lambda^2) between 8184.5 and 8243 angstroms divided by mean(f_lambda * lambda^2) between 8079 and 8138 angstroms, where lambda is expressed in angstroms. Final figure 1.04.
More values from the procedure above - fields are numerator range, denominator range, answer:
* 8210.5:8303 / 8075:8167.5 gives 1.03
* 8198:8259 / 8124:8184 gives 1.02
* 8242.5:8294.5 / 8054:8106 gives 1.05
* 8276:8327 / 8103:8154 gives 1.02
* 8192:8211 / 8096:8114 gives 1.05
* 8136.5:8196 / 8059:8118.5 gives 1.04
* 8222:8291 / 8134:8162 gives 1.02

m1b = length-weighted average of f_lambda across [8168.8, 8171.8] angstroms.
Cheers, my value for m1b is 169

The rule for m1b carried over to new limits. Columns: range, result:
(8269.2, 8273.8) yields 163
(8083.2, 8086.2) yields 161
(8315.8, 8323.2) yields 161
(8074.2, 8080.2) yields 163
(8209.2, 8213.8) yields 163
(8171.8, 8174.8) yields 167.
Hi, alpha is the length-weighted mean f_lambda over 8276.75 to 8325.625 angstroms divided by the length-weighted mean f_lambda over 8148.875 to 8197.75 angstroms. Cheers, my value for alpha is 0.95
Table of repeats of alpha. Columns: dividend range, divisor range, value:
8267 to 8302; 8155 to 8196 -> 0.96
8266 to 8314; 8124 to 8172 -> 0.96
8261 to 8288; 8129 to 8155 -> 0.99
